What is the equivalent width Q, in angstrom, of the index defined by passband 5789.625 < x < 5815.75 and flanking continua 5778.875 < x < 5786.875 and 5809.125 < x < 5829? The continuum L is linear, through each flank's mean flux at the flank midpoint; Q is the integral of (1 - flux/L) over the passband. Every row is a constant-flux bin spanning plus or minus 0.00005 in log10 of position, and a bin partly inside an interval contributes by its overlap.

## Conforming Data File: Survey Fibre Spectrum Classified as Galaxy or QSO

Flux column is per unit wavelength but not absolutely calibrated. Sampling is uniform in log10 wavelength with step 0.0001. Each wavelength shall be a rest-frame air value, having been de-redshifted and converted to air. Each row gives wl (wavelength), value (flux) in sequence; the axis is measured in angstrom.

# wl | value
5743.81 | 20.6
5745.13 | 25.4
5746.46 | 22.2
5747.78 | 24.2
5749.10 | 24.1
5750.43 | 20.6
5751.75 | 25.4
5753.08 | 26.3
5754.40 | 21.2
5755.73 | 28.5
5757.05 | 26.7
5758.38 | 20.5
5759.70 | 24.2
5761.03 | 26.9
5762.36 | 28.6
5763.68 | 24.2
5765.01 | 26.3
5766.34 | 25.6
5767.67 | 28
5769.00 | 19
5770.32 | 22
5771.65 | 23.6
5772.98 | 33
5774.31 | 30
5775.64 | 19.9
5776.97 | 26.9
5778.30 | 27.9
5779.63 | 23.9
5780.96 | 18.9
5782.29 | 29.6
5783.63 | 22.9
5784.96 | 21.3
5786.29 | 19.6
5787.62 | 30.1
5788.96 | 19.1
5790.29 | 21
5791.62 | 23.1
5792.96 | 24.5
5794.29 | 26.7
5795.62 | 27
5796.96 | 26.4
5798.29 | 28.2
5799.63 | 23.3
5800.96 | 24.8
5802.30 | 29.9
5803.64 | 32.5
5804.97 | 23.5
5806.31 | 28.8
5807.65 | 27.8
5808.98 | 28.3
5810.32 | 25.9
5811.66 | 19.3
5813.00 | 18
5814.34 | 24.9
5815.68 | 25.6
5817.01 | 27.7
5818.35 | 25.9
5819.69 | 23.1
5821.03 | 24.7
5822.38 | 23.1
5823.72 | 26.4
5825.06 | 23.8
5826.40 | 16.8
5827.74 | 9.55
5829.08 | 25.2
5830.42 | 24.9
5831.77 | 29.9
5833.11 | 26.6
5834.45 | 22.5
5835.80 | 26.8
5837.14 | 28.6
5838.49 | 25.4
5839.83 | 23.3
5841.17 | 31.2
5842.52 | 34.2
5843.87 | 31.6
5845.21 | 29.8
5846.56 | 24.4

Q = -3.1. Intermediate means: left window 22.8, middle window 25.5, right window 22.7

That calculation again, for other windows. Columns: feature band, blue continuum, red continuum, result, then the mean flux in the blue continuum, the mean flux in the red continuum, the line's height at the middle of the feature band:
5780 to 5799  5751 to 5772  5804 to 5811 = 1.5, 24.8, 27.1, 26.2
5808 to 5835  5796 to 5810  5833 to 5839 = 2.9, 27.3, 25.9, 26.5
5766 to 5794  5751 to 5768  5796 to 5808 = 2.1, 25.5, 27.2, 26.3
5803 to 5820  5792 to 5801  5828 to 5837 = 0.1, 25.8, 25.4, 25.6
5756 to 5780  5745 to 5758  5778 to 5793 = -1.6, 24.3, 23.3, 23.8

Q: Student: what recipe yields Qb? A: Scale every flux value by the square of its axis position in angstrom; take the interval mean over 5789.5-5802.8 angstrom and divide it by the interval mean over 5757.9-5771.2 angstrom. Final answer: 1.0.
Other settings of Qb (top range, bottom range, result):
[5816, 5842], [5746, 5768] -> 1.01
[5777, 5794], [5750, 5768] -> 0.95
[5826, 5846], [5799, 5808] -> 0.96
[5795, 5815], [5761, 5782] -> 1.03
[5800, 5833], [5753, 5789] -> 1.00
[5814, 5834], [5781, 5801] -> 0.99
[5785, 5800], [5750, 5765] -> 0.99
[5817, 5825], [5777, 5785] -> 1.03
